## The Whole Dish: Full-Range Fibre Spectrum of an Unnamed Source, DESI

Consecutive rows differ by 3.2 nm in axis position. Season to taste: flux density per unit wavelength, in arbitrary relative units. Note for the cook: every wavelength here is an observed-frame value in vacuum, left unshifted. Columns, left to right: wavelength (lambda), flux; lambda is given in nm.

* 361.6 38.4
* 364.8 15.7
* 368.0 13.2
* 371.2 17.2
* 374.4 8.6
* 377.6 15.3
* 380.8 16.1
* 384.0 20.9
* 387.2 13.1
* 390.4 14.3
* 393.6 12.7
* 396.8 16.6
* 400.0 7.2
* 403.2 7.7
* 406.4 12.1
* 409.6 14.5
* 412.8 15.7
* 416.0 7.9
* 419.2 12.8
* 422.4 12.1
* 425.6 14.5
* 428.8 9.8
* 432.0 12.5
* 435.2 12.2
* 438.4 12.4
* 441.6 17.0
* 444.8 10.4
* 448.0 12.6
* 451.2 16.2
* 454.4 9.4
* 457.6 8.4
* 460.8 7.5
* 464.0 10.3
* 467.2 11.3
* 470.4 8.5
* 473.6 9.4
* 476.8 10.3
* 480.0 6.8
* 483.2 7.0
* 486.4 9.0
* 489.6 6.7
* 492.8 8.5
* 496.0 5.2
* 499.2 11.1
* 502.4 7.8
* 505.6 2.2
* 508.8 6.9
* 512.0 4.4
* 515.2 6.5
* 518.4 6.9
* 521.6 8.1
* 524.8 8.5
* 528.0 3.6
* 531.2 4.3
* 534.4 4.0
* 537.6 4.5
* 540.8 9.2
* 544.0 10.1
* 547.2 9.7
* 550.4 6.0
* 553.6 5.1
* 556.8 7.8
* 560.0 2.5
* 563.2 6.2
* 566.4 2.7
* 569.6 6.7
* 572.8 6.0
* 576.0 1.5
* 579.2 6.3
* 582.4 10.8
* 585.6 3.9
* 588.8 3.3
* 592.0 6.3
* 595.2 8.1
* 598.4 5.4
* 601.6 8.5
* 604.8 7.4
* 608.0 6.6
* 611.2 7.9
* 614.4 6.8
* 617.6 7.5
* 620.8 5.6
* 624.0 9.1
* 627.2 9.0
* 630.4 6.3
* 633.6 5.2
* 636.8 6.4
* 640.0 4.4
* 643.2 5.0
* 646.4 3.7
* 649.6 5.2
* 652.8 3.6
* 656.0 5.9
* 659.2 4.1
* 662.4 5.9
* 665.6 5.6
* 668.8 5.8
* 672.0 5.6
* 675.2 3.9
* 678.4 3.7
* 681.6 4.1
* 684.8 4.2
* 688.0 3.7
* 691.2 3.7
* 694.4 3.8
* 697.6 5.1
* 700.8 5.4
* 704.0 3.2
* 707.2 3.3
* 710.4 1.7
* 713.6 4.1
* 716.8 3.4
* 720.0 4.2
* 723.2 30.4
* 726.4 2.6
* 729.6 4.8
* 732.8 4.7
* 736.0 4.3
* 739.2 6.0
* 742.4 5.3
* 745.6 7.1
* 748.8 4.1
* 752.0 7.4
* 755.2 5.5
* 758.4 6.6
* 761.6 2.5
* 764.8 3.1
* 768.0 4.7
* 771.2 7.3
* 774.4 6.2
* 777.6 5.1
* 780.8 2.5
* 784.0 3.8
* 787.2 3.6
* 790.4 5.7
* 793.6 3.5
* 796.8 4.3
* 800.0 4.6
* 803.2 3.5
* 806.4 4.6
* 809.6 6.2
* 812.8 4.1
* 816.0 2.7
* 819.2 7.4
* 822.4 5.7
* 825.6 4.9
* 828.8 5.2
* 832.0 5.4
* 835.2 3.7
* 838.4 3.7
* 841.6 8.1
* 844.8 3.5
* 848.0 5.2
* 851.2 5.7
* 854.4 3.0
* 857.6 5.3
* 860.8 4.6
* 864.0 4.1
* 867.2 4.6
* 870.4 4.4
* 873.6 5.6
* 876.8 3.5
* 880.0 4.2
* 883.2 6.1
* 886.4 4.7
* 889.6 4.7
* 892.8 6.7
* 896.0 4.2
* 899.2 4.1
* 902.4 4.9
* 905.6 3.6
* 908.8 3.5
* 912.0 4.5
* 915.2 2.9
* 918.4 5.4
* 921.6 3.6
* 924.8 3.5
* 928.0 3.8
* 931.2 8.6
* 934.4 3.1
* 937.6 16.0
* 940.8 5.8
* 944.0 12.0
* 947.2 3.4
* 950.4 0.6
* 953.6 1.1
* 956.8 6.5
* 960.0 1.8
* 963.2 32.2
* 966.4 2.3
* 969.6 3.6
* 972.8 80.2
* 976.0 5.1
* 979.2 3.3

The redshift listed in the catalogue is 0.940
